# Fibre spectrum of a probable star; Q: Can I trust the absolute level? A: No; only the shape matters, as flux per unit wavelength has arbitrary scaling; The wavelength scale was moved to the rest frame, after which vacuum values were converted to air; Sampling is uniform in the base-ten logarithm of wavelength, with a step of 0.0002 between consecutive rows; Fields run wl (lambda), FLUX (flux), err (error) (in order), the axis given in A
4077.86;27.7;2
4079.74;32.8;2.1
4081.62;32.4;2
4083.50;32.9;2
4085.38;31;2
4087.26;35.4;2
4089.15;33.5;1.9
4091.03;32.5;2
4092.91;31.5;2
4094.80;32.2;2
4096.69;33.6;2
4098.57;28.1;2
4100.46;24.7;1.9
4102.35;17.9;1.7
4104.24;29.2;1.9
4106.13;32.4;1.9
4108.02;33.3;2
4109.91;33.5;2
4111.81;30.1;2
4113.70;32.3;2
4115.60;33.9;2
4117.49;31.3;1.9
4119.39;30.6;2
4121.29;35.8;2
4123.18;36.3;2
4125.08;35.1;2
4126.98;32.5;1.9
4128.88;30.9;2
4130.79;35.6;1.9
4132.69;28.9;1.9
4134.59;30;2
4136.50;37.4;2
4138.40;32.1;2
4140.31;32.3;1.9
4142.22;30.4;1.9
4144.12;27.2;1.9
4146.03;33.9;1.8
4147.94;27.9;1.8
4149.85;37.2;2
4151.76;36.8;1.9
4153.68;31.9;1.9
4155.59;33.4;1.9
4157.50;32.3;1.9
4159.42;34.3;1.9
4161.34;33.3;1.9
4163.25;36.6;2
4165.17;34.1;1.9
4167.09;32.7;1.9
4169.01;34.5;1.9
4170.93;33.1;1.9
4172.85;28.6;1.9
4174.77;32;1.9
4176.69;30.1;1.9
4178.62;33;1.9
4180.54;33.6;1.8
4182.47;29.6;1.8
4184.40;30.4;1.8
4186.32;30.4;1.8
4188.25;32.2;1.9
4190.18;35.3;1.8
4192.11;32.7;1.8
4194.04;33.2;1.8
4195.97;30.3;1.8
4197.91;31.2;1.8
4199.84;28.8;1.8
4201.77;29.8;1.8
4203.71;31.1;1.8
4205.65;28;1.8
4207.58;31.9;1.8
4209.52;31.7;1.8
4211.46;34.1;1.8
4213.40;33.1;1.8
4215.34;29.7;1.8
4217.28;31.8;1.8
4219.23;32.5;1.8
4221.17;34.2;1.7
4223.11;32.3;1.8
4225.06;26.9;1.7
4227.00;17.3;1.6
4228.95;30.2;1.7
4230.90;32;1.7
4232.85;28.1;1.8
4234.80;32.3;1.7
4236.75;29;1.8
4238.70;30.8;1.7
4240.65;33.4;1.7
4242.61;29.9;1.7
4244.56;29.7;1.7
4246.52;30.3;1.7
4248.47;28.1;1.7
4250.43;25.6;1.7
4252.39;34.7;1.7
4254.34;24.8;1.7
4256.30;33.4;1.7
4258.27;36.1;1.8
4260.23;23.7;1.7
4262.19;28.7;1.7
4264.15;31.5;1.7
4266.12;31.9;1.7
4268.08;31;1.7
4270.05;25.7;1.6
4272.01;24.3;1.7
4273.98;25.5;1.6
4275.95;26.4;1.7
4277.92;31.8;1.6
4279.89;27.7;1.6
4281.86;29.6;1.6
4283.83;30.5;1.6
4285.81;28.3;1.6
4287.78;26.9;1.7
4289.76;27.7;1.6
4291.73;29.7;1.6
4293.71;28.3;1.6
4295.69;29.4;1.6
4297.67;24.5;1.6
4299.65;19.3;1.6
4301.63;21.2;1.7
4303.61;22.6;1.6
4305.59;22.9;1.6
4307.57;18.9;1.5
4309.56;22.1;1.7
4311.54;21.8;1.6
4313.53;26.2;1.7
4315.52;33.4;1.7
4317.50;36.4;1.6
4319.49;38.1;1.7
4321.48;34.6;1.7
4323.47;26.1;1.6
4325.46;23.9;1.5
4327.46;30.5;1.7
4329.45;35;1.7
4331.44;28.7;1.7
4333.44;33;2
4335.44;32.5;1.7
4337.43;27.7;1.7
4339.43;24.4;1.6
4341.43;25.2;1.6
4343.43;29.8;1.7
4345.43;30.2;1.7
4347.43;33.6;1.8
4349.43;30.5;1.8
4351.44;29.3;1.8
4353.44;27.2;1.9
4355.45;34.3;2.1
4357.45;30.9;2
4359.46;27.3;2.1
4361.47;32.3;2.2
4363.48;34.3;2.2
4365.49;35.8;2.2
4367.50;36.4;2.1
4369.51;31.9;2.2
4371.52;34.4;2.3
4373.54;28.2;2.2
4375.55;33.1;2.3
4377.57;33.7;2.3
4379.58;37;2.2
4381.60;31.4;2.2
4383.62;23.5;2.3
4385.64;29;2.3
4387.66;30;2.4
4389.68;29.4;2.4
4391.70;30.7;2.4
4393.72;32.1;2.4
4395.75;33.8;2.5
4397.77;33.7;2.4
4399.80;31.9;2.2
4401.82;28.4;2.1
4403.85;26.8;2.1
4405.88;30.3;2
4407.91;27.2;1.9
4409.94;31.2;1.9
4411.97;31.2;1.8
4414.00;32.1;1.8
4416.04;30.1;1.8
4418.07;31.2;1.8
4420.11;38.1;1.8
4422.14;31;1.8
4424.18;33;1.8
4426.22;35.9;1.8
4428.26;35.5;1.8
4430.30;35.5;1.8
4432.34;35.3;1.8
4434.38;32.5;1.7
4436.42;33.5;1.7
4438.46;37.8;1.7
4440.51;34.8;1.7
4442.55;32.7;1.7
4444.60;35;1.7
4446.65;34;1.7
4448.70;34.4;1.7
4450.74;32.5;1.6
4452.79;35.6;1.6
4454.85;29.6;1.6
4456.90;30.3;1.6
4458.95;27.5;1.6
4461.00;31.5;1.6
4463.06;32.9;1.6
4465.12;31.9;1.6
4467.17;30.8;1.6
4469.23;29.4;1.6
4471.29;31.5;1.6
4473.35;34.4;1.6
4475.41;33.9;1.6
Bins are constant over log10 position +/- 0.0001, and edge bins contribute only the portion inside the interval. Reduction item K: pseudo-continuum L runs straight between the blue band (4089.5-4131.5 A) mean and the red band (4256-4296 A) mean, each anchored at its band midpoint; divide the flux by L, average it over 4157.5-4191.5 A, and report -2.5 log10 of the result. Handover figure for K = -0.07 mag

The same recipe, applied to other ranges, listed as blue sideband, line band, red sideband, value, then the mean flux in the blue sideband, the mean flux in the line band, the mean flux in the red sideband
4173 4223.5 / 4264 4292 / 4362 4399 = 0.122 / 31.6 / 28.5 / 32.1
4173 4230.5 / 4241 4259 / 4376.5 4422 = 0.023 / 30.9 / 30.3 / 31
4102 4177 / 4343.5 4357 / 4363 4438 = 0.049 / 32.4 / 30.8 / 32.2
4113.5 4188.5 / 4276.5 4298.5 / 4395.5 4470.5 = 0.140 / 32.6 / 28.6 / 32.4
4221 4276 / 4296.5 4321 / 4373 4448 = 0.175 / 29.2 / 25.8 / 32.2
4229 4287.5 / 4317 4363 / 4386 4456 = 0.018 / 29.5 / 30.5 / 32.5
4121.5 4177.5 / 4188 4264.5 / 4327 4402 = 0.061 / 32.9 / 30.5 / 31.1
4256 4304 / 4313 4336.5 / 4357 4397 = -0.071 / 27.8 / 31.6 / 31.8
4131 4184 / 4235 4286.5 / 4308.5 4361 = 0.055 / 32.5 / 29.4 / 29.7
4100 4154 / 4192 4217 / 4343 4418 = 0.016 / 31.8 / 31.2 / 31.2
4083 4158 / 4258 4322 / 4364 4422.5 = 0.148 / 31.9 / 27.6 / 31.5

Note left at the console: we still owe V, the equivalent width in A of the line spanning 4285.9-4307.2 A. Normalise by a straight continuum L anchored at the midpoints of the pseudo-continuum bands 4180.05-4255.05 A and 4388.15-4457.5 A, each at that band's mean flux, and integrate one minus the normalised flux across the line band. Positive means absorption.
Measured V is 4.2 A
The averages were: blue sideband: 30.5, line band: 25.2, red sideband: 32.6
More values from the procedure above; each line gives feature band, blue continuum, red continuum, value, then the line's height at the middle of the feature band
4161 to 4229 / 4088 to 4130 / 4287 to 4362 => -2.7 A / 30.2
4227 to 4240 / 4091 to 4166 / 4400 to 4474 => 1.1 A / 32.2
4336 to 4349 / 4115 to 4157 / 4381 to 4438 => 1.3 A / 31.9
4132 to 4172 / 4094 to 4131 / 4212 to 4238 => -2.6 A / 30.9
